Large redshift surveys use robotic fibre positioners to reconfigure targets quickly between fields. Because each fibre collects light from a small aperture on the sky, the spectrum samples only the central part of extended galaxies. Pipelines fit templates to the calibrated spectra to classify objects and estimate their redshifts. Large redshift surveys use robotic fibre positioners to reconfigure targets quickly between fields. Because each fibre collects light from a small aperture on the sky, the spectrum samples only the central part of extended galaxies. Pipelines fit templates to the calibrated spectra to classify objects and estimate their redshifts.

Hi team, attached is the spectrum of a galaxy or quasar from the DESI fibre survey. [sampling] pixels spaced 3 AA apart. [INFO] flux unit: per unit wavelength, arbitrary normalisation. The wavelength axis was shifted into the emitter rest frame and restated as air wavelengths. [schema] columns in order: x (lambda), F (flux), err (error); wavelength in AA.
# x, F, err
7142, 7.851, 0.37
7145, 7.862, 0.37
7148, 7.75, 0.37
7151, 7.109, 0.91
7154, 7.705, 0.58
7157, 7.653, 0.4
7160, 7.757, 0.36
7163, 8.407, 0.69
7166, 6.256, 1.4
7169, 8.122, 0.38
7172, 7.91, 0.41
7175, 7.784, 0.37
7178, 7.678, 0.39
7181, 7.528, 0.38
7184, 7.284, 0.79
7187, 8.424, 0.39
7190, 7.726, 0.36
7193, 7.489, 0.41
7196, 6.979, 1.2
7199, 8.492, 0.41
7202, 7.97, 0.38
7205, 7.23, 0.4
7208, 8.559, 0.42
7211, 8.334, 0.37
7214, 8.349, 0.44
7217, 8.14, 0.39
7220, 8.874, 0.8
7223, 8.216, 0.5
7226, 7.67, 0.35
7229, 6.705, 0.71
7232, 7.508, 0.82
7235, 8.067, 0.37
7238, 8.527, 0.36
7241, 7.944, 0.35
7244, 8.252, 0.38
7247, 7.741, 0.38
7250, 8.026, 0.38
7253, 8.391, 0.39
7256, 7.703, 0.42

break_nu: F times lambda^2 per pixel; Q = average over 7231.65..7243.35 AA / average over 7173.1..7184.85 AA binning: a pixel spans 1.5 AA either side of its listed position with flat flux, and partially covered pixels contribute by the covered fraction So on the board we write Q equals 1.08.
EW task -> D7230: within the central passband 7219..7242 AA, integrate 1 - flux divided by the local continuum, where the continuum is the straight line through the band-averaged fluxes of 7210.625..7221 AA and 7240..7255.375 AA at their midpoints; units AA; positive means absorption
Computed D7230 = 0.9 AA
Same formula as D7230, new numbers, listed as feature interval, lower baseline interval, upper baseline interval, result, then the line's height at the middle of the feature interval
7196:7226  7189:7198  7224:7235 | -2.85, 7.44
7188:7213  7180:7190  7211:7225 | 0.54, 8.04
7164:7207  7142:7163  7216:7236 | 0.71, 7.78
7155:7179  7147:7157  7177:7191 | -0.23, 7.62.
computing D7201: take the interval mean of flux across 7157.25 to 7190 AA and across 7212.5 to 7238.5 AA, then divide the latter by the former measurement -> 1.04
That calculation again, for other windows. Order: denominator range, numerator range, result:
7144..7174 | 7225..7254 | 1.03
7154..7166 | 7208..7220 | 1.09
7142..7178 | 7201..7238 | 1.04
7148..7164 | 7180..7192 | 1.00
